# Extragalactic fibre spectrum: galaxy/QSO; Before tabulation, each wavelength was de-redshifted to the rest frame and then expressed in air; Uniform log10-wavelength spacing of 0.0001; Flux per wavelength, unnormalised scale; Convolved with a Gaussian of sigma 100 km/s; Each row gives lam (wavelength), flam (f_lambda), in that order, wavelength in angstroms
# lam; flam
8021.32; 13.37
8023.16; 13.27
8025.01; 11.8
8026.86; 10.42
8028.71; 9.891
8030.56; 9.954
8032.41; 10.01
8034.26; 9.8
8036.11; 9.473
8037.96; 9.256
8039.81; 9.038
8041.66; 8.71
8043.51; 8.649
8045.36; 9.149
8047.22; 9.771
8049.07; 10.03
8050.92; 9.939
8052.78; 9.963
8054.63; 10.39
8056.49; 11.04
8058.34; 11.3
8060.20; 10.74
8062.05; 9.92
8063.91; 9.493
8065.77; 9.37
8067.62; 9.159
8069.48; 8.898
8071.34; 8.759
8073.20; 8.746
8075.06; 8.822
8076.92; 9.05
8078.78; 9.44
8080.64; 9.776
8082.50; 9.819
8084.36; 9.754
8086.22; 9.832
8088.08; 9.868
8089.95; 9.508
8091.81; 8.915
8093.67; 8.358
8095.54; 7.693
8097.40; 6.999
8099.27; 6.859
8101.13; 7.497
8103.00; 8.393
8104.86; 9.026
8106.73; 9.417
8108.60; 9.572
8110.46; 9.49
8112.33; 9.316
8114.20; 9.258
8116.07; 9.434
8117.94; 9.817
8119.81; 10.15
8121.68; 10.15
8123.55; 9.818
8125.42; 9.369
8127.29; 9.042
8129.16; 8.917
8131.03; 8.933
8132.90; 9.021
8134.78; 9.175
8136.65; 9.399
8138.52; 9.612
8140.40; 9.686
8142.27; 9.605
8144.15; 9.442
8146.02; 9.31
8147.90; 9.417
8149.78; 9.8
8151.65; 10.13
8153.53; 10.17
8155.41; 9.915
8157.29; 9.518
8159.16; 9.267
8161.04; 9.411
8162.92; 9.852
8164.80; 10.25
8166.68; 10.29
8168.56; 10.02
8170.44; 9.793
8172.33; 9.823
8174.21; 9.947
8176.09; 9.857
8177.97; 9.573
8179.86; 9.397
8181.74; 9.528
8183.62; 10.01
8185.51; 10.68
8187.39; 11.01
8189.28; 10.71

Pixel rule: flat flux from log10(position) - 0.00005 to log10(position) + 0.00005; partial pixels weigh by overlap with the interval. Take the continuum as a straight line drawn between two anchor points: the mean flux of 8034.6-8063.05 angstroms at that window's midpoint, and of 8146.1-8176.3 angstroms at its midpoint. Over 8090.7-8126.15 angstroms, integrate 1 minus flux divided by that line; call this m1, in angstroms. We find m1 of 3.3 angstroms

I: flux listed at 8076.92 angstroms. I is 9.05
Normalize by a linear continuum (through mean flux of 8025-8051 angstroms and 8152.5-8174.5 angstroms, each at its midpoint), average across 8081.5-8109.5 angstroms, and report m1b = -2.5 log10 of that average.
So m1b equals 0.11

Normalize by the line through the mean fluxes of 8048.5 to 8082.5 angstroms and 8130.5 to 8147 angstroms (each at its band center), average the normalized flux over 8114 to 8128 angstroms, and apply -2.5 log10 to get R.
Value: -0.02 mag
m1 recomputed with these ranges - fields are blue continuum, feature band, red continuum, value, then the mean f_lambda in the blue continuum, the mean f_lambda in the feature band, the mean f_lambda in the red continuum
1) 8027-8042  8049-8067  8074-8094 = -1.33 angstroms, 9.59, 10.2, 9.4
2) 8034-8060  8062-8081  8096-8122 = 0.53 angstroms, 9.78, 9.17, 8.9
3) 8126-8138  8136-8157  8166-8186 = -0.70 angstroms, 9.11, 9.68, 9.88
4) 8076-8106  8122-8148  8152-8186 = 0.09 angstroms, 8.8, 9.36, 9.84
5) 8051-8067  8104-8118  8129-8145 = 0.34 angstroms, 10.2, 9.39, 9.33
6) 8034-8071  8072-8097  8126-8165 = 1.24 angstroms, 9.69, 9.15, 9.5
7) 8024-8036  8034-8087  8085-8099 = -0.67 angstroms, 10.3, 9.59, 8.67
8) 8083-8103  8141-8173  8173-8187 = -0.73 angstroms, 8.55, 9.76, 9.91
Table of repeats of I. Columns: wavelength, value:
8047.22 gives 9.771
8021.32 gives 13.37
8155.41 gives 9.915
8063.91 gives 9.493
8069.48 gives 8.898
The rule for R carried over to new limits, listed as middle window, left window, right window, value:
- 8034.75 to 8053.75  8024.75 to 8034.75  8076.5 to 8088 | 0.073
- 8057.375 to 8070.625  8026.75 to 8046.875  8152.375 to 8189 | -0.031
